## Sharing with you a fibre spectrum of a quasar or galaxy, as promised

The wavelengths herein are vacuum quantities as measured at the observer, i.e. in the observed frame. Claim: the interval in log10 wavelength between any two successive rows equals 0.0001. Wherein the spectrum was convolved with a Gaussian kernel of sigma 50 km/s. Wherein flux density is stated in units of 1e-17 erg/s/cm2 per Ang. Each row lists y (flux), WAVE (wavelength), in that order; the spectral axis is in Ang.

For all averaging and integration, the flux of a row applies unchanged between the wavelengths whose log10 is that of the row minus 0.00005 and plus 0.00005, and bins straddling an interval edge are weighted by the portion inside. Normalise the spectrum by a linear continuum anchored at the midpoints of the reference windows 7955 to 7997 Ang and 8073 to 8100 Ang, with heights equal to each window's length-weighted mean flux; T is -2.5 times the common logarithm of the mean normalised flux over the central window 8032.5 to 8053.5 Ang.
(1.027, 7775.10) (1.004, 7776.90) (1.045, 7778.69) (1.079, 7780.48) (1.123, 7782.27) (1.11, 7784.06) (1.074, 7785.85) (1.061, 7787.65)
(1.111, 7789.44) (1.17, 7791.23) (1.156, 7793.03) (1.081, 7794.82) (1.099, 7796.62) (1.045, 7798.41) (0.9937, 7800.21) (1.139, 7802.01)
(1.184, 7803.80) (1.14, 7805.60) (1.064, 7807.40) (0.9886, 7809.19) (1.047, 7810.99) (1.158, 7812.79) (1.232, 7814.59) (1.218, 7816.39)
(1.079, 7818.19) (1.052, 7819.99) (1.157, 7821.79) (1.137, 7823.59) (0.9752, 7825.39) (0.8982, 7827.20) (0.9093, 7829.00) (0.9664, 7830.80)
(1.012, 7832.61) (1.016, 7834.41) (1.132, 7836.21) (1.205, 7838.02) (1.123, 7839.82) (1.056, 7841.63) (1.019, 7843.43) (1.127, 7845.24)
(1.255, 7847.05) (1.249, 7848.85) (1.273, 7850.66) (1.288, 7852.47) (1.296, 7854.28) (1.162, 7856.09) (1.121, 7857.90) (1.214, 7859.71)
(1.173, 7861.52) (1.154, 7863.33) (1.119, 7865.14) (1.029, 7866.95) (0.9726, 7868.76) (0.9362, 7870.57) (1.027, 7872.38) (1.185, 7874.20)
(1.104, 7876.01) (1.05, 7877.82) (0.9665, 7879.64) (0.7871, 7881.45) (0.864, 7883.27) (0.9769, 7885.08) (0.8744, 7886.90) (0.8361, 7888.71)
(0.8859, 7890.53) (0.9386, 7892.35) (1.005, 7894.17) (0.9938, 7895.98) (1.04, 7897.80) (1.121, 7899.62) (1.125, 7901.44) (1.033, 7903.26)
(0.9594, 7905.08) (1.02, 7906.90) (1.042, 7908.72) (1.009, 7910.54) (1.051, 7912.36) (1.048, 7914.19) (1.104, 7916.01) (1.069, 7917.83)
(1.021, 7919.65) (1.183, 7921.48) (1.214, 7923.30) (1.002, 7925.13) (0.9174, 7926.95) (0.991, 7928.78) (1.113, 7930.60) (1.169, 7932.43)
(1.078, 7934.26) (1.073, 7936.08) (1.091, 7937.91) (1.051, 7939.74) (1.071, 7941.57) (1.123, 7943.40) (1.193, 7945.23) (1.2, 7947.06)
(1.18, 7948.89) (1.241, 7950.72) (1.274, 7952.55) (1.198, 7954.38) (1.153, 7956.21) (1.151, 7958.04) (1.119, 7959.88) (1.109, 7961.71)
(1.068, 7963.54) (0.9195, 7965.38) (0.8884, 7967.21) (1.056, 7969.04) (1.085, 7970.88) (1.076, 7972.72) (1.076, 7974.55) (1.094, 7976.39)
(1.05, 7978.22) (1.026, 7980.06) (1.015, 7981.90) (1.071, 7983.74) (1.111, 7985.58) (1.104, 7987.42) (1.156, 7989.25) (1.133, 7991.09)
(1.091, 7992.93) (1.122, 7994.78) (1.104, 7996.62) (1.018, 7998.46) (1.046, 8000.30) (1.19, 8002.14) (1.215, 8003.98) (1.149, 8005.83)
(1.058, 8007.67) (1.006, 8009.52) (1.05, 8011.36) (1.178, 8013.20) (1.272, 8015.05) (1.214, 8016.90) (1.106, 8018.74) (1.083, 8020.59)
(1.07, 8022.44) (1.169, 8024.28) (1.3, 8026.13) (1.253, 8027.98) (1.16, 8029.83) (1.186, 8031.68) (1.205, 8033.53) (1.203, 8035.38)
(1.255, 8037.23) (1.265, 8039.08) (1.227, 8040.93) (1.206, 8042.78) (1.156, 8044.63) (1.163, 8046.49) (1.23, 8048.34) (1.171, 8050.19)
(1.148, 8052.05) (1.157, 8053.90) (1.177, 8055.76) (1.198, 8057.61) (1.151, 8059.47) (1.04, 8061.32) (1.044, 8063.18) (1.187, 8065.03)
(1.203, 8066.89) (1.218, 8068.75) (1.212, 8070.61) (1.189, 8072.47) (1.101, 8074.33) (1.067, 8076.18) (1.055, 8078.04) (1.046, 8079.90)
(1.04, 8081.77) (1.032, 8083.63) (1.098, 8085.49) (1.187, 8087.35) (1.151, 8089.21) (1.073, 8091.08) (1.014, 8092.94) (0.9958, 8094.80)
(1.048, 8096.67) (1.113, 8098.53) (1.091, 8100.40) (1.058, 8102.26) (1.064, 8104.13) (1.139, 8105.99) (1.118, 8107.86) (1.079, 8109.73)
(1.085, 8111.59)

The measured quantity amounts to -0.12 mag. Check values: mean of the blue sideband 1.08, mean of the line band 1.2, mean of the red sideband 1.07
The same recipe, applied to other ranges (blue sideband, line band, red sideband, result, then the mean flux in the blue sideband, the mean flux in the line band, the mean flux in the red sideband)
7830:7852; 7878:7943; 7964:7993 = 0.07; 1.12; 1.02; 1.06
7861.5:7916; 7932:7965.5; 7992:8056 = -0.06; 1.01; 1.13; 1.16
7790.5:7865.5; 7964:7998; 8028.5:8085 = 0.08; 1.12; 1.06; 1.16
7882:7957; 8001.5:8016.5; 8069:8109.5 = -0.06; 1.06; 1.14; 1.09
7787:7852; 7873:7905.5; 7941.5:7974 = 0.13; 1.1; 0.987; 1.12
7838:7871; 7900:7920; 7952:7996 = 0.07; 1.15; 1.05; 1.09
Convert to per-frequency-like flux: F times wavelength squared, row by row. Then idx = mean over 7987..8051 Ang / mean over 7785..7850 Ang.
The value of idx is 1.11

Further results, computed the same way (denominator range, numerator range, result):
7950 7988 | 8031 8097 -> 1.07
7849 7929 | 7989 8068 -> 1.14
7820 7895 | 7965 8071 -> 1.11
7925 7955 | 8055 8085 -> 1.04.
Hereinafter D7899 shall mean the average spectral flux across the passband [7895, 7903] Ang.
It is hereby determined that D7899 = 1.07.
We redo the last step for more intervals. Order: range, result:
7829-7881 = 1.11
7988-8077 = 1.16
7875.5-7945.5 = 1.03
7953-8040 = 1.12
